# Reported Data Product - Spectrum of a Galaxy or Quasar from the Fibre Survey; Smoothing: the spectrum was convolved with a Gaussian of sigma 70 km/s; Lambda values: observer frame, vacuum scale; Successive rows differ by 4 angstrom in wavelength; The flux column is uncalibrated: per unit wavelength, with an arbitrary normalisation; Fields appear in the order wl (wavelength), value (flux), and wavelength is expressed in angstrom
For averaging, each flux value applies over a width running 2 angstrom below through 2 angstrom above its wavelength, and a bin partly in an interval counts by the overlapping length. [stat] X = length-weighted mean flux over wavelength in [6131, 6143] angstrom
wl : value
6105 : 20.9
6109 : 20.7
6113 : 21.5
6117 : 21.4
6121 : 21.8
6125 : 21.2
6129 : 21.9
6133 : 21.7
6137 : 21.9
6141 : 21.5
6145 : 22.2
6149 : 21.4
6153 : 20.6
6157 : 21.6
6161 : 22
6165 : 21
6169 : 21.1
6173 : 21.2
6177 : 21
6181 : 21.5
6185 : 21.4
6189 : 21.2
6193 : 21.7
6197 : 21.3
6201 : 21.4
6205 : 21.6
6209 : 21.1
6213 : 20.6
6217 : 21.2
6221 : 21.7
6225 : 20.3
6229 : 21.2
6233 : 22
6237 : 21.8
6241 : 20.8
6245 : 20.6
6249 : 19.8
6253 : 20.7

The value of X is 21.7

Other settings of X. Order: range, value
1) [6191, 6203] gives 21.5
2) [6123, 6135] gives 21.6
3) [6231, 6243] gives 21.5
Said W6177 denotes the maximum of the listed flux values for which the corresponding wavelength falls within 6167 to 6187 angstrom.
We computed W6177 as 21.5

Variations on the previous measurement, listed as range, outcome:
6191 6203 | 21.7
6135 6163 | 22.2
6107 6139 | 21.9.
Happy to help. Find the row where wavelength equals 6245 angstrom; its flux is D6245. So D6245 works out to 20.6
